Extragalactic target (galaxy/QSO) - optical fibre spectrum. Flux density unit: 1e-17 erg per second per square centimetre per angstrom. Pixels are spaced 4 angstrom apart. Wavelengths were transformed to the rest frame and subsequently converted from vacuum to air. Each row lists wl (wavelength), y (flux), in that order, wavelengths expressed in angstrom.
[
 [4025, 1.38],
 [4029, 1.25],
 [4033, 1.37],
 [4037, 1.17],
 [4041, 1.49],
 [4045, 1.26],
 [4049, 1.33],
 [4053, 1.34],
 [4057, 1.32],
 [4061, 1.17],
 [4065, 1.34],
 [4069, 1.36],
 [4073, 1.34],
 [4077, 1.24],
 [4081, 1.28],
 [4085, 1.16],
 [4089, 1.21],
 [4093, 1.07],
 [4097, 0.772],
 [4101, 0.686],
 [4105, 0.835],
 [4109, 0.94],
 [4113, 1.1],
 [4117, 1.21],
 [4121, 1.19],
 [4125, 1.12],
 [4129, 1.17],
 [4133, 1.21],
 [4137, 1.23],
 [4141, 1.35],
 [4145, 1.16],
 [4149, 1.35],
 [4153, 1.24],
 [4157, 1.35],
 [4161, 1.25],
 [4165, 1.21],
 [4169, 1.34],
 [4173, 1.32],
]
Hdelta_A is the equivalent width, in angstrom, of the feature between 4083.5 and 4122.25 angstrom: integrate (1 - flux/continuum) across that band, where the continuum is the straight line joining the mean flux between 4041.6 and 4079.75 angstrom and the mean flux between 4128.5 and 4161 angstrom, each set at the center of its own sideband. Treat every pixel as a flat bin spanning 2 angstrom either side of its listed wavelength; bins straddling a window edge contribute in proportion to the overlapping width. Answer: 8.2 angstrom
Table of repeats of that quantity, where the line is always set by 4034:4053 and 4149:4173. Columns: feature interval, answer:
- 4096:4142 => 8.1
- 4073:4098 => 2.9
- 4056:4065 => 0.4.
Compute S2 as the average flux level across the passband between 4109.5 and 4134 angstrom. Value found 1.15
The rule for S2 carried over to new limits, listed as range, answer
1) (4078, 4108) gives 1.01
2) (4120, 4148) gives 1.21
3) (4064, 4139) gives 1.13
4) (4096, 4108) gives 0.778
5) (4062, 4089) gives 1.28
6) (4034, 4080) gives 1.31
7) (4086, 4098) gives 1.05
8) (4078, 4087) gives 1.22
